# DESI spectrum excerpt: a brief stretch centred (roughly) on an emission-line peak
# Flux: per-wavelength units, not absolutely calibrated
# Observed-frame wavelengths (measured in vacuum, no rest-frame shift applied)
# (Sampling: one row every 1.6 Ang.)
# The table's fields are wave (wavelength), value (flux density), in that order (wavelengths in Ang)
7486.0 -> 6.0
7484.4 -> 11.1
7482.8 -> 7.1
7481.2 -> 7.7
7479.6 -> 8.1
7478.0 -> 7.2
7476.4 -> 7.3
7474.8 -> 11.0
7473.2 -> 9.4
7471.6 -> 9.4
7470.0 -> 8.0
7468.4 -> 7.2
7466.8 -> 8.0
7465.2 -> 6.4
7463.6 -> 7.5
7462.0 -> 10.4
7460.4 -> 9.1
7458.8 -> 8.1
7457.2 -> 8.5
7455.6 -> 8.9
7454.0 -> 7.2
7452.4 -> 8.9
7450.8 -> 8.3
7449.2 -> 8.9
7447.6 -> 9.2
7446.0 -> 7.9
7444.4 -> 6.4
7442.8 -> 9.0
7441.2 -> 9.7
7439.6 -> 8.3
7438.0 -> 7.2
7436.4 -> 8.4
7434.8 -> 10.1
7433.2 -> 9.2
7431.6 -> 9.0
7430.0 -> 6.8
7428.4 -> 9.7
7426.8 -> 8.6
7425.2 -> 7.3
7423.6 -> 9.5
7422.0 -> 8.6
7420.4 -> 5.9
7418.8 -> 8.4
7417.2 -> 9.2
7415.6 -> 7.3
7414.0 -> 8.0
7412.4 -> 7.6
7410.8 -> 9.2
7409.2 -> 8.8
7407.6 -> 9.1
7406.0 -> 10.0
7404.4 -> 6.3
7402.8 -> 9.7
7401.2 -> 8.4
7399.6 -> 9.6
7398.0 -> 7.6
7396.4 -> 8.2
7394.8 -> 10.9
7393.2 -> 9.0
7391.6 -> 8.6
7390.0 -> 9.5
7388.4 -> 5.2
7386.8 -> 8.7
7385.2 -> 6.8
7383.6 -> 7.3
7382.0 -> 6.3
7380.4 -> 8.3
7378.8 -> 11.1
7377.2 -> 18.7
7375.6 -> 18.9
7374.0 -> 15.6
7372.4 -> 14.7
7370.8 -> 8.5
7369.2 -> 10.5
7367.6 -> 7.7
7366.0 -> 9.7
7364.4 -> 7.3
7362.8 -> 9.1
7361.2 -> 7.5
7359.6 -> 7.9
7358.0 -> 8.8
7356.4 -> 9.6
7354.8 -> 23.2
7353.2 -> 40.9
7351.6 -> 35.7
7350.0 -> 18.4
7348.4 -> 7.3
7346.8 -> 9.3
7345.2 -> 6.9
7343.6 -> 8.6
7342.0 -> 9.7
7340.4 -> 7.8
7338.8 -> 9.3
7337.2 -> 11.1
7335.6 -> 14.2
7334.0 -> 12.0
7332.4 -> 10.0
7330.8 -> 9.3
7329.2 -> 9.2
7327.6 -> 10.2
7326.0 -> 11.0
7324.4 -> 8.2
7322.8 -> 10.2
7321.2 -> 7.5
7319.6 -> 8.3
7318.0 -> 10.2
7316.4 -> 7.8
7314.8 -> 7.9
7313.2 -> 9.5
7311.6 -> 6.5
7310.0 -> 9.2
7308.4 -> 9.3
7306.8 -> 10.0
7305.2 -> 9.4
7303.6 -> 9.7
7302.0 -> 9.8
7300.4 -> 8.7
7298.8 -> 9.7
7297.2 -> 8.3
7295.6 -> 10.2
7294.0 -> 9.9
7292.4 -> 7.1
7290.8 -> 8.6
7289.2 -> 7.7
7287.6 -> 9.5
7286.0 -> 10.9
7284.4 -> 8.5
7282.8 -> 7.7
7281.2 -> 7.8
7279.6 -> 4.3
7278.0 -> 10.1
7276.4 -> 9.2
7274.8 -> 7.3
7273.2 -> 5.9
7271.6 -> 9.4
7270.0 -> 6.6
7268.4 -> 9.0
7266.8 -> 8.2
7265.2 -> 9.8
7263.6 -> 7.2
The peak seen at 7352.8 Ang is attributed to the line Halpha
